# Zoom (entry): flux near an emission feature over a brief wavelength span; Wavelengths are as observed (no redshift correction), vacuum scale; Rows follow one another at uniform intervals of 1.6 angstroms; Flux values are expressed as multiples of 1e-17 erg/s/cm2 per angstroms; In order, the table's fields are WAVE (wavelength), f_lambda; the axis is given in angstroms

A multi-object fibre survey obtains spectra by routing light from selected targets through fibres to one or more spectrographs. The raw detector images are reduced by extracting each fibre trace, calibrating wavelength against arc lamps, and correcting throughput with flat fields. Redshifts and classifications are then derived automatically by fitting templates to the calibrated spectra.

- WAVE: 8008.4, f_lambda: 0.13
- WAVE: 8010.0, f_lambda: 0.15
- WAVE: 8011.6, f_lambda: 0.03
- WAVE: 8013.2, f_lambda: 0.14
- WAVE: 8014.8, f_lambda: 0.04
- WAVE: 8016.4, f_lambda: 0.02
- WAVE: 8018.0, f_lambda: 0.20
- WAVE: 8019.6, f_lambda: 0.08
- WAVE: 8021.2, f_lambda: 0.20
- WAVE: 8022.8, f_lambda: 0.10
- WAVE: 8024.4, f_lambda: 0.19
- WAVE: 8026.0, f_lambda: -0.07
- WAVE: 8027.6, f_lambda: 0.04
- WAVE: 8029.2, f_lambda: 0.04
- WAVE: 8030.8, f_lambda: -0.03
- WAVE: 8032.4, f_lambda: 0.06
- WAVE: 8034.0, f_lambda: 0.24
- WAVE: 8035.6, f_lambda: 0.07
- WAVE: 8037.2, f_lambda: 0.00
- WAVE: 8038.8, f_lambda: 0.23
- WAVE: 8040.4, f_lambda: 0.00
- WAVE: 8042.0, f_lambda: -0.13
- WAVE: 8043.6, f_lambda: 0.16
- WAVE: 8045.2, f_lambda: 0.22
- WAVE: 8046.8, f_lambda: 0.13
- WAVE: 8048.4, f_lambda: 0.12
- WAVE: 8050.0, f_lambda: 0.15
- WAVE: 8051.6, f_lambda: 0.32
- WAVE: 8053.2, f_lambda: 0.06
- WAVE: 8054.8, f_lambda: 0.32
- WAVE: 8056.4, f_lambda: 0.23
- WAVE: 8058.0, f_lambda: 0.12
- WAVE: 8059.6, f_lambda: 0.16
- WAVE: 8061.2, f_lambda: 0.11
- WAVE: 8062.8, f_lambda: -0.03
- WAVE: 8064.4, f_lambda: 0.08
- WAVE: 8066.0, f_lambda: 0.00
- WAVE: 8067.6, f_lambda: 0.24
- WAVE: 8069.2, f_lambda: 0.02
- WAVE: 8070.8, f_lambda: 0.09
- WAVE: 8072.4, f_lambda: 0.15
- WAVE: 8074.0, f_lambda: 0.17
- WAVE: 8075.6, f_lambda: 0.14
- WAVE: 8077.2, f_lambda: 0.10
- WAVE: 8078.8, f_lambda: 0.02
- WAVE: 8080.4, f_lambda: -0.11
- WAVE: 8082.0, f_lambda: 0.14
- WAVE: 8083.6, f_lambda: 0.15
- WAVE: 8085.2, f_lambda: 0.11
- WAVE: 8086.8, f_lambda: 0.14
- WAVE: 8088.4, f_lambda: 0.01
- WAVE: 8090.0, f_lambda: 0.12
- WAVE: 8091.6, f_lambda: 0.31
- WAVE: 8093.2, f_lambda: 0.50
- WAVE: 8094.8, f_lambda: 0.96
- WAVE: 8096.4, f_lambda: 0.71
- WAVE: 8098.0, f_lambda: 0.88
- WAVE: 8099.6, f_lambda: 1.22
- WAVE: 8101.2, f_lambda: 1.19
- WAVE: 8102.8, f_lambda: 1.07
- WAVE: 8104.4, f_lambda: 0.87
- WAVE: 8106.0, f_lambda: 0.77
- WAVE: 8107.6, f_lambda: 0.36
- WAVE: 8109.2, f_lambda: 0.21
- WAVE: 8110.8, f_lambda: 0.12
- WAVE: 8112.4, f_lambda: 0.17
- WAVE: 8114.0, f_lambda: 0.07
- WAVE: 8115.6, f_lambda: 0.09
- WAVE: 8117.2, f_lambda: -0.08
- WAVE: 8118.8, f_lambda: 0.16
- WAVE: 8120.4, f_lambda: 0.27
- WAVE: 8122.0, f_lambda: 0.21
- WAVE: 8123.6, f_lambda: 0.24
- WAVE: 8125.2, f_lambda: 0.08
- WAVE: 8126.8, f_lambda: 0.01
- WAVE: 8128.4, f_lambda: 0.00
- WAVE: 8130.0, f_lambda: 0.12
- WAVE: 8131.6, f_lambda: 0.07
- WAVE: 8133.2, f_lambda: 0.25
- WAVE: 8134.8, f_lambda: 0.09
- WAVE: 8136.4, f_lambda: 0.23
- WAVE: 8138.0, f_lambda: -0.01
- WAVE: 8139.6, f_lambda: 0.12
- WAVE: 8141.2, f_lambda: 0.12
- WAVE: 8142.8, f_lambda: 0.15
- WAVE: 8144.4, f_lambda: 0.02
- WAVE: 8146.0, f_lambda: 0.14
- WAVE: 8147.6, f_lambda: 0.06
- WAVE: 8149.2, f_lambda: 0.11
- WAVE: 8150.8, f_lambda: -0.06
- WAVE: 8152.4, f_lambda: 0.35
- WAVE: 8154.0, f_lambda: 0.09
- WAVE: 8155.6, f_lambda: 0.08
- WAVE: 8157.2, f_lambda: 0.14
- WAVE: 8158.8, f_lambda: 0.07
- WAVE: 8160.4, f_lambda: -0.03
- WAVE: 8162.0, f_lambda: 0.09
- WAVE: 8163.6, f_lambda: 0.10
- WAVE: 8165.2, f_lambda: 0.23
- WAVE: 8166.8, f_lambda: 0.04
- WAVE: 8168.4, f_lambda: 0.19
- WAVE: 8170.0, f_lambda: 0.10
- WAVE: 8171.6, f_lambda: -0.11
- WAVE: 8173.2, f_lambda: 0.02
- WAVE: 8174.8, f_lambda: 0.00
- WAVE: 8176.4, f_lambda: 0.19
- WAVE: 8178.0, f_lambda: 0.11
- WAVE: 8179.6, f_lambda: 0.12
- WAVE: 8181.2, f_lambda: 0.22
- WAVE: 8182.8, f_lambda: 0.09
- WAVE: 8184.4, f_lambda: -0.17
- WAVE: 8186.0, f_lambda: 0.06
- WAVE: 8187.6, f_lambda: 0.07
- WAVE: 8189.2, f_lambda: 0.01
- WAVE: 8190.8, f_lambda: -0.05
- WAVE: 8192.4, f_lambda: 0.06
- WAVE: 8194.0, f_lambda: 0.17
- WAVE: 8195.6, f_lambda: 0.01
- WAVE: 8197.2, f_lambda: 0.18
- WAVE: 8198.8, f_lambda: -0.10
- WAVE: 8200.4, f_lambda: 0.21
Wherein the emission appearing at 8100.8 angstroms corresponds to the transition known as [O II] 3727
